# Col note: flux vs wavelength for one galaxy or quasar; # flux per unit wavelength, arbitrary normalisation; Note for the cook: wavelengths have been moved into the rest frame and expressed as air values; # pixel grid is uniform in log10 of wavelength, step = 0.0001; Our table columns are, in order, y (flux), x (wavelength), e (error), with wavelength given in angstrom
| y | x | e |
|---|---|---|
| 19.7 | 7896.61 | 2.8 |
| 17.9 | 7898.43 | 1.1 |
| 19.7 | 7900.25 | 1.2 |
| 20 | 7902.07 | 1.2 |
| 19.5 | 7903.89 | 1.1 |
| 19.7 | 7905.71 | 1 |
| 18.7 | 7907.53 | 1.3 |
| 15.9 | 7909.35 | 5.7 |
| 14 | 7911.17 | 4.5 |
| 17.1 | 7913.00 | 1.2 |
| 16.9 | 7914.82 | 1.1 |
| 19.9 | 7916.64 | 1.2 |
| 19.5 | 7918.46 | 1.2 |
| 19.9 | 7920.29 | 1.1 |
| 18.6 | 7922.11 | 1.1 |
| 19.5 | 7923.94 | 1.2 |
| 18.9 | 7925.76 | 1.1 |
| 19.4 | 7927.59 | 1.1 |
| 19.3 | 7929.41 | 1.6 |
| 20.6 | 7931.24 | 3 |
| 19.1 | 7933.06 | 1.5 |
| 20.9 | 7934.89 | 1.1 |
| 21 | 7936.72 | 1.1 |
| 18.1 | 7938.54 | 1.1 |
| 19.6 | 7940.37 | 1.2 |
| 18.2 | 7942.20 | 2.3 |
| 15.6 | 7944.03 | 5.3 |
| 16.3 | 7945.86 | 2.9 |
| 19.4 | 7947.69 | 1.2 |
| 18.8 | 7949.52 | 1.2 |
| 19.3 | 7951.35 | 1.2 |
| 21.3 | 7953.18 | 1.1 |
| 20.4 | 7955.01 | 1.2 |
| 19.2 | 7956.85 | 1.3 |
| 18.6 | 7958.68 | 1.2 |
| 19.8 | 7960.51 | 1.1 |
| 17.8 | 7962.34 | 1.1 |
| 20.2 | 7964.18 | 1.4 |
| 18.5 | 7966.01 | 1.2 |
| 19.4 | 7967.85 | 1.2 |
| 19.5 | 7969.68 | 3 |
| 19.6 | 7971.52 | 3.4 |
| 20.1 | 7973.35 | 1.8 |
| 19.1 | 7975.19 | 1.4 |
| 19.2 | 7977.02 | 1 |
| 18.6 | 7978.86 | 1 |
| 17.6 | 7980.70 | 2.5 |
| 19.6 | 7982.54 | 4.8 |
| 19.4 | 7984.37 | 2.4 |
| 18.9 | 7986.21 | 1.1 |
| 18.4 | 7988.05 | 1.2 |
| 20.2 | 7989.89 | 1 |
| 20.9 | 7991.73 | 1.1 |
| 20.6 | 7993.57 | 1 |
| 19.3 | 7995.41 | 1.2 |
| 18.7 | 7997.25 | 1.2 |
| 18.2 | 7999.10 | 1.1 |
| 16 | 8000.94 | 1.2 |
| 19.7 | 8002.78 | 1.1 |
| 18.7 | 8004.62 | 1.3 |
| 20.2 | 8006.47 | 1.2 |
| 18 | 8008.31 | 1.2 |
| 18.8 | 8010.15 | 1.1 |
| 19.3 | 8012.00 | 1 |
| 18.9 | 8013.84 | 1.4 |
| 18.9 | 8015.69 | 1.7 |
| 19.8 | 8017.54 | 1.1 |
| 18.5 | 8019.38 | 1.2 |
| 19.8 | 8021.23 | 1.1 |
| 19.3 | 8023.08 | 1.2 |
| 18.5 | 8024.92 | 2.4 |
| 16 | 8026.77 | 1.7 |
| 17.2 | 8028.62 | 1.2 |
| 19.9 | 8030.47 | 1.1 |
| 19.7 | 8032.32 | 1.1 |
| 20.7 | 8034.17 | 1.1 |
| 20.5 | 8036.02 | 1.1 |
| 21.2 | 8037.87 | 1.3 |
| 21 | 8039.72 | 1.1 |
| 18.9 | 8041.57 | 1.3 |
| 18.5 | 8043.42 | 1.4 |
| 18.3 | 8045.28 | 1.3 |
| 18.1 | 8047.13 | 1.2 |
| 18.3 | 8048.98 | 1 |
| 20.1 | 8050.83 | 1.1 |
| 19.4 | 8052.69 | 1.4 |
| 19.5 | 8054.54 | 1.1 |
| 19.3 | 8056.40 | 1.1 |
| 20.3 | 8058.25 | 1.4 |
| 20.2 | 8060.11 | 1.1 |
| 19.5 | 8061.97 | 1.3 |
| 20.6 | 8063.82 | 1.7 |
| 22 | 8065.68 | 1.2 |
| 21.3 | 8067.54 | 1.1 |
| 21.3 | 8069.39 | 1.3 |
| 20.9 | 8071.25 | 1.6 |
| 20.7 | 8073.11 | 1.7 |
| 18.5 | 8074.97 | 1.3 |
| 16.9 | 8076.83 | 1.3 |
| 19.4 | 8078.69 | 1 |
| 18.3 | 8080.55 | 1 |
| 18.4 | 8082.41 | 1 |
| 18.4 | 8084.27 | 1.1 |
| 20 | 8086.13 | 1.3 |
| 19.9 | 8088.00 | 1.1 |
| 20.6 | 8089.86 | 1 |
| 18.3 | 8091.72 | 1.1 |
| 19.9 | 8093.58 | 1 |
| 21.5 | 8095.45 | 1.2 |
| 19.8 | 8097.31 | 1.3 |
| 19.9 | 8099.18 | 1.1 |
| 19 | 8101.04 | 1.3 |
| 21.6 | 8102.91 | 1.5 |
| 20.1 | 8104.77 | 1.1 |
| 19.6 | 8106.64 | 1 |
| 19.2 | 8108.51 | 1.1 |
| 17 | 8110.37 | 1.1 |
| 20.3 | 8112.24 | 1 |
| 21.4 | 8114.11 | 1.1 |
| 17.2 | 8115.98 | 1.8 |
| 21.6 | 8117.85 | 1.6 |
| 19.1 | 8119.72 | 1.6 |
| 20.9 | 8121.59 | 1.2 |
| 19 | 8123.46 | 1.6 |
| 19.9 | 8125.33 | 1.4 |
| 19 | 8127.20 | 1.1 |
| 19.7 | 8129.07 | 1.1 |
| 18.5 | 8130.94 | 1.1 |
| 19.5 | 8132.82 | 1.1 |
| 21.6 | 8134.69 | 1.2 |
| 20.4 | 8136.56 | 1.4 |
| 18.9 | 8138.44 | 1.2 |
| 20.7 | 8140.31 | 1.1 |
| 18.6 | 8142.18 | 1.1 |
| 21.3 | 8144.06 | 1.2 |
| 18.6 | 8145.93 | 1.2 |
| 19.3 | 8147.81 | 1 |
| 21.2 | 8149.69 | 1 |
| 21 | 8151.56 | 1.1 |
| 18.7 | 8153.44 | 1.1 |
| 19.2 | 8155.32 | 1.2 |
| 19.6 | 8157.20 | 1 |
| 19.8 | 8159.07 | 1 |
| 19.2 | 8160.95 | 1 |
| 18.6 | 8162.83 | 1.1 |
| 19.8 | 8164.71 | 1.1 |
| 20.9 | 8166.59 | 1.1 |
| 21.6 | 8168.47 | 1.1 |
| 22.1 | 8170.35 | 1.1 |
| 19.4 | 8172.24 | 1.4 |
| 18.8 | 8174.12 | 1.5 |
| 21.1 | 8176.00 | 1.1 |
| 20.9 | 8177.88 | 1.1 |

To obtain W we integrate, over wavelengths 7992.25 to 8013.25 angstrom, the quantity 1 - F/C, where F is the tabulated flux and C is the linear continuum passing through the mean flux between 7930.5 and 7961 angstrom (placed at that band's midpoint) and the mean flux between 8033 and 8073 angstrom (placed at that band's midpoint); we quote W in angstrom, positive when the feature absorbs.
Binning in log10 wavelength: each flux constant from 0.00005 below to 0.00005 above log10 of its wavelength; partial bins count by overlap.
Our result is 0.77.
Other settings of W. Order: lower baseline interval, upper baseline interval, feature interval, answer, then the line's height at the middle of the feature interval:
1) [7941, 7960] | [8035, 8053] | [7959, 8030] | 0.3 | 19.1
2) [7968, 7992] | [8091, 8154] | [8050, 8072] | -0.9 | 19.6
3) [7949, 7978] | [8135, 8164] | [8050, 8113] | -0.4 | 19.6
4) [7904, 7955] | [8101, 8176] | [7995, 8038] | 0.6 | 19.2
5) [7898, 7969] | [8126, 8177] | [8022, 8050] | 0.4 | 19.4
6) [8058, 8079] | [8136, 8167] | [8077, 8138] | 1.0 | 19.9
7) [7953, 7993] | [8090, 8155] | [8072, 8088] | 0.6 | 19.7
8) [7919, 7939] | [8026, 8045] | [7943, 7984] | 1.1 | 19.5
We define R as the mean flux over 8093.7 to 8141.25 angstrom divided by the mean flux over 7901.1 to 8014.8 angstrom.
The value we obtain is 1.0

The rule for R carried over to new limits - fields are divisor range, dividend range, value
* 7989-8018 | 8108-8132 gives 1.02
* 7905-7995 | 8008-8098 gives 1.02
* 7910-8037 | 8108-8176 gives 1.04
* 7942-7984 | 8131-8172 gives 1.05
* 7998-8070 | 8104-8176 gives 1.02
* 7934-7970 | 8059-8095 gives 1.04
